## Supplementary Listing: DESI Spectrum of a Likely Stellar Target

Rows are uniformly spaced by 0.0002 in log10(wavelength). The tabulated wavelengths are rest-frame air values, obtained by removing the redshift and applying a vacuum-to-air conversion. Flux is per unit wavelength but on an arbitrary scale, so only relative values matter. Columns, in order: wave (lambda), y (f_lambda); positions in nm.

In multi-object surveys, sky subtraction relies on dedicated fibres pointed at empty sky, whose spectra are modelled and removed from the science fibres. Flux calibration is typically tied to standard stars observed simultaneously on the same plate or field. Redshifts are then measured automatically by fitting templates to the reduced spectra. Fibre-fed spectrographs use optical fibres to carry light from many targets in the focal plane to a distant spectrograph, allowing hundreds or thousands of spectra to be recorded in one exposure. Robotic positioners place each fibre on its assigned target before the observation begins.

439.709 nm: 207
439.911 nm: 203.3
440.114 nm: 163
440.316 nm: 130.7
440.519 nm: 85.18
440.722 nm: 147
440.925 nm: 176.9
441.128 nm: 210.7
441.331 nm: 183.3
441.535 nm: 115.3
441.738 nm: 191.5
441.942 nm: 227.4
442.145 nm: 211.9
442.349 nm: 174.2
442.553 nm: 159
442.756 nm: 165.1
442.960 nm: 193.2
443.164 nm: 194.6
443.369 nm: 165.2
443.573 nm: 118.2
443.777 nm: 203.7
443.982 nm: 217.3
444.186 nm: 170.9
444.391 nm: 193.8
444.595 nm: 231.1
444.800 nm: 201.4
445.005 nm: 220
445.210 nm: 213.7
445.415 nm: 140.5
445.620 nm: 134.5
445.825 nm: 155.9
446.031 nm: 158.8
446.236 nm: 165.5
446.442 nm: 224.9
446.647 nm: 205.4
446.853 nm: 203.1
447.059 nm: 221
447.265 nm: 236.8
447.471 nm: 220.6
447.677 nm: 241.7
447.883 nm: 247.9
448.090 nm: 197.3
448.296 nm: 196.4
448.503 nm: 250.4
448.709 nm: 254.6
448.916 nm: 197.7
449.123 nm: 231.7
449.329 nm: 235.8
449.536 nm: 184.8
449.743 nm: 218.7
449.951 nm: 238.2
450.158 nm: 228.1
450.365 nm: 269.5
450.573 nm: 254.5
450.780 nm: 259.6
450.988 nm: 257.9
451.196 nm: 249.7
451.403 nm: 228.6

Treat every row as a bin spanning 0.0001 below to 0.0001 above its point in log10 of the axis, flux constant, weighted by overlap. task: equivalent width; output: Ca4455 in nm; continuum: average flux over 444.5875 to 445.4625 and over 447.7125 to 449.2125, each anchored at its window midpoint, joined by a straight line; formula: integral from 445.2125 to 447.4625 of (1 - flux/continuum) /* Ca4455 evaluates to 0.26 nm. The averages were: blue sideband 202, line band 187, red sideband 226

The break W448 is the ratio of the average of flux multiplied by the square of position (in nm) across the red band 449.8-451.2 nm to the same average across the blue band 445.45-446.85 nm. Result 1.5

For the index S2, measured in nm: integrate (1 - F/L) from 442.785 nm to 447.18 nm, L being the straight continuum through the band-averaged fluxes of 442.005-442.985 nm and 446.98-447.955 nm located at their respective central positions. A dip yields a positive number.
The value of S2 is 0.424 nm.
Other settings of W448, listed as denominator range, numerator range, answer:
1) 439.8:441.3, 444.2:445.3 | 1.32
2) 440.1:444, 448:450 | 1.33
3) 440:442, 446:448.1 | 1.36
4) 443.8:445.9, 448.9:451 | 1.27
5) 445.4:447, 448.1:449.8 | 1.26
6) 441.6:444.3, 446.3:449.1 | 1.24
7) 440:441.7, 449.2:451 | 1.61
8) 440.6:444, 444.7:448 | 1.14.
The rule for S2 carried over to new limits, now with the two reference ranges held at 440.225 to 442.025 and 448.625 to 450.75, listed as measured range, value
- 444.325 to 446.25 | 0.135 nm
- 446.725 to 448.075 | -0.078 nm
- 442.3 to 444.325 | 0.043 nm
